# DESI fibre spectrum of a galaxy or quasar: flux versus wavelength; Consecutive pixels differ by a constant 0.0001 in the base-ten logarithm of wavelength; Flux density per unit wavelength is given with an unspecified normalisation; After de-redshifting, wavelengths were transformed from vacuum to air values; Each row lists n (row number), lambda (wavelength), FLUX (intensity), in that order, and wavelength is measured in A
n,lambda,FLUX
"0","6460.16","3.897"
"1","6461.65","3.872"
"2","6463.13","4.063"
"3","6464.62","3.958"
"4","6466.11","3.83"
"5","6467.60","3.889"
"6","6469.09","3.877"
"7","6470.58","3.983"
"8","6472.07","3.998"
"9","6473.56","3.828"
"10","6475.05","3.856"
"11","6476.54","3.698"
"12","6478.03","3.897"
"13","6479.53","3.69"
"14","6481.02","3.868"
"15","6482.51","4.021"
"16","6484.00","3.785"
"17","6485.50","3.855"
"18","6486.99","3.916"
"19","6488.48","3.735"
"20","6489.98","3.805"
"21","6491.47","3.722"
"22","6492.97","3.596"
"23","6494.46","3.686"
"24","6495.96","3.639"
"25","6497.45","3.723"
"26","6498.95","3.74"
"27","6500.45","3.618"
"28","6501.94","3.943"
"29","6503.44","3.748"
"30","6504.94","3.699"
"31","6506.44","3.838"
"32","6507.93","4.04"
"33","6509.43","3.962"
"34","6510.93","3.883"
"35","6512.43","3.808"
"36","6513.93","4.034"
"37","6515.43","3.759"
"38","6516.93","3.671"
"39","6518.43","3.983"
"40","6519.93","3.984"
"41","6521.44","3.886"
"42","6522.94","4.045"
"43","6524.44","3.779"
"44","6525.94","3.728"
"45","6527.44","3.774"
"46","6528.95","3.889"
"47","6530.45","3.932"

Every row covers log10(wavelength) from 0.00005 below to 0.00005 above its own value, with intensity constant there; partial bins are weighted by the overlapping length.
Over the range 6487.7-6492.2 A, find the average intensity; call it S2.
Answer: 3.76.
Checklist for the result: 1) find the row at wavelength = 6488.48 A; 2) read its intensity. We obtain 3.735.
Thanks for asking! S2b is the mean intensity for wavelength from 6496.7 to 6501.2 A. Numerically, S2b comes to 3.7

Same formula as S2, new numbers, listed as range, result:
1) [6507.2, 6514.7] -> 3.94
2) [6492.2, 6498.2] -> 3.66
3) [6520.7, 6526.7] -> 3.87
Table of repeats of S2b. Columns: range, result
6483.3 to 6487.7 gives 3.85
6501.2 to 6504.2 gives 3.84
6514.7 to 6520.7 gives 3.85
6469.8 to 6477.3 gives 3.87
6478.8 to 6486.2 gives 3.84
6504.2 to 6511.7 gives 3.89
